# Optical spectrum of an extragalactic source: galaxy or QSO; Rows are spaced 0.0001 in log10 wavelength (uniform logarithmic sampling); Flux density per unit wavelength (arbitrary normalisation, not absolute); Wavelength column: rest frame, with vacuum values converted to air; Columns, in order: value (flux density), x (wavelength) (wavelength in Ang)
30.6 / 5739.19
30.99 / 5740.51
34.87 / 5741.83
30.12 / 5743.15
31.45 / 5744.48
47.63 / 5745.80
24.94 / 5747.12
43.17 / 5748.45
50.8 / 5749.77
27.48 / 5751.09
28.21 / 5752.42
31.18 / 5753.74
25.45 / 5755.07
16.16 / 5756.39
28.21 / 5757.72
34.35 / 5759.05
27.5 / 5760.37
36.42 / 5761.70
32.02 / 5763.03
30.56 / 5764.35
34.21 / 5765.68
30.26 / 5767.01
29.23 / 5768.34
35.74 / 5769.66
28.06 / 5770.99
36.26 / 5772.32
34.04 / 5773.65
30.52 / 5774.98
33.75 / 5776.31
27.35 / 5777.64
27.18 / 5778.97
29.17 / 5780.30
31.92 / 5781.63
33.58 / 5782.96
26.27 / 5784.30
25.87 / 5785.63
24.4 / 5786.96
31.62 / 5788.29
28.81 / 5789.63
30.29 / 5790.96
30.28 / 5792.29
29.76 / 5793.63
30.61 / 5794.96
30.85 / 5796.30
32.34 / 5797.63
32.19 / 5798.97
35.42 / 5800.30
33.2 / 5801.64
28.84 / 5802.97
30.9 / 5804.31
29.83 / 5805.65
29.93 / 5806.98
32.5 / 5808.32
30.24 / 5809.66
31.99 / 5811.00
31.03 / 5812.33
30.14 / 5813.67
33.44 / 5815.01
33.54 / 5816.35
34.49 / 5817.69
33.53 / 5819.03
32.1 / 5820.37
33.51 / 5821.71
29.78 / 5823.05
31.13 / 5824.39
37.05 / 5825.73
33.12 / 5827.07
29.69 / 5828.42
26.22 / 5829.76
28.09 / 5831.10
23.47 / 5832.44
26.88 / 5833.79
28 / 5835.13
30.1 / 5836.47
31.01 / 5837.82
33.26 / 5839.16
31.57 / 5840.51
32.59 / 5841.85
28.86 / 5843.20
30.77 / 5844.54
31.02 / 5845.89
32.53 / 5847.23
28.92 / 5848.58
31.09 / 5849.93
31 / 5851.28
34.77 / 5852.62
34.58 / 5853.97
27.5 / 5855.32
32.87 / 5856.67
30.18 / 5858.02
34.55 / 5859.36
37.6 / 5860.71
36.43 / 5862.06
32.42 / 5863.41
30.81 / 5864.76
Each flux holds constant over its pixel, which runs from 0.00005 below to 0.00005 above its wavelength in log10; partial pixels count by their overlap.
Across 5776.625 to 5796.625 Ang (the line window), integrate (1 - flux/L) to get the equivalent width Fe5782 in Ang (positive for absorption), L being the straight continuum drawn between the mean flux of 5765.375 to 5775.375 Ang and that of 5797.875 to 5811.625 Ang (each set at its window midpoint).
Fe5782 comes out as 1.7 Ang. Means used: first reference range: 32.3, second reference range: 31.5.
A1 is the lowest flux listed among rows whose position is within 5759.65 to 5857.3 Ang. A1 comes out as 23.47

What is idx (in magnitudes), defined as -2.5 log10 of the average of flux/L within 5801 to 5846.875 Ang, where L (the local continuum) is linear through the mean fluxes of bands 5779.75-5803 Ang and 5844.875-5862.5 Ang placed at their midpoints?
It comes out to 0.02 mag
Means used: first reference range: 30.3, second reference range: 32.5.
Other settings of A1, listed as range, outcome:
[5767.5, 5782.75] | 27.18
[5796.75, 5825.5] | 28.84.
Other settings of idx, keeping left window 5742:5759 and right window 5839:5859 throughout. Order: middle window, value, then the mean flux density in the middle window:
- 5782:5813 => 0.05 mag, 30.5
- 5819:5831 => 0.00 mag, 31.5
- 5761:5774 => -0.02 mag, 32.6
